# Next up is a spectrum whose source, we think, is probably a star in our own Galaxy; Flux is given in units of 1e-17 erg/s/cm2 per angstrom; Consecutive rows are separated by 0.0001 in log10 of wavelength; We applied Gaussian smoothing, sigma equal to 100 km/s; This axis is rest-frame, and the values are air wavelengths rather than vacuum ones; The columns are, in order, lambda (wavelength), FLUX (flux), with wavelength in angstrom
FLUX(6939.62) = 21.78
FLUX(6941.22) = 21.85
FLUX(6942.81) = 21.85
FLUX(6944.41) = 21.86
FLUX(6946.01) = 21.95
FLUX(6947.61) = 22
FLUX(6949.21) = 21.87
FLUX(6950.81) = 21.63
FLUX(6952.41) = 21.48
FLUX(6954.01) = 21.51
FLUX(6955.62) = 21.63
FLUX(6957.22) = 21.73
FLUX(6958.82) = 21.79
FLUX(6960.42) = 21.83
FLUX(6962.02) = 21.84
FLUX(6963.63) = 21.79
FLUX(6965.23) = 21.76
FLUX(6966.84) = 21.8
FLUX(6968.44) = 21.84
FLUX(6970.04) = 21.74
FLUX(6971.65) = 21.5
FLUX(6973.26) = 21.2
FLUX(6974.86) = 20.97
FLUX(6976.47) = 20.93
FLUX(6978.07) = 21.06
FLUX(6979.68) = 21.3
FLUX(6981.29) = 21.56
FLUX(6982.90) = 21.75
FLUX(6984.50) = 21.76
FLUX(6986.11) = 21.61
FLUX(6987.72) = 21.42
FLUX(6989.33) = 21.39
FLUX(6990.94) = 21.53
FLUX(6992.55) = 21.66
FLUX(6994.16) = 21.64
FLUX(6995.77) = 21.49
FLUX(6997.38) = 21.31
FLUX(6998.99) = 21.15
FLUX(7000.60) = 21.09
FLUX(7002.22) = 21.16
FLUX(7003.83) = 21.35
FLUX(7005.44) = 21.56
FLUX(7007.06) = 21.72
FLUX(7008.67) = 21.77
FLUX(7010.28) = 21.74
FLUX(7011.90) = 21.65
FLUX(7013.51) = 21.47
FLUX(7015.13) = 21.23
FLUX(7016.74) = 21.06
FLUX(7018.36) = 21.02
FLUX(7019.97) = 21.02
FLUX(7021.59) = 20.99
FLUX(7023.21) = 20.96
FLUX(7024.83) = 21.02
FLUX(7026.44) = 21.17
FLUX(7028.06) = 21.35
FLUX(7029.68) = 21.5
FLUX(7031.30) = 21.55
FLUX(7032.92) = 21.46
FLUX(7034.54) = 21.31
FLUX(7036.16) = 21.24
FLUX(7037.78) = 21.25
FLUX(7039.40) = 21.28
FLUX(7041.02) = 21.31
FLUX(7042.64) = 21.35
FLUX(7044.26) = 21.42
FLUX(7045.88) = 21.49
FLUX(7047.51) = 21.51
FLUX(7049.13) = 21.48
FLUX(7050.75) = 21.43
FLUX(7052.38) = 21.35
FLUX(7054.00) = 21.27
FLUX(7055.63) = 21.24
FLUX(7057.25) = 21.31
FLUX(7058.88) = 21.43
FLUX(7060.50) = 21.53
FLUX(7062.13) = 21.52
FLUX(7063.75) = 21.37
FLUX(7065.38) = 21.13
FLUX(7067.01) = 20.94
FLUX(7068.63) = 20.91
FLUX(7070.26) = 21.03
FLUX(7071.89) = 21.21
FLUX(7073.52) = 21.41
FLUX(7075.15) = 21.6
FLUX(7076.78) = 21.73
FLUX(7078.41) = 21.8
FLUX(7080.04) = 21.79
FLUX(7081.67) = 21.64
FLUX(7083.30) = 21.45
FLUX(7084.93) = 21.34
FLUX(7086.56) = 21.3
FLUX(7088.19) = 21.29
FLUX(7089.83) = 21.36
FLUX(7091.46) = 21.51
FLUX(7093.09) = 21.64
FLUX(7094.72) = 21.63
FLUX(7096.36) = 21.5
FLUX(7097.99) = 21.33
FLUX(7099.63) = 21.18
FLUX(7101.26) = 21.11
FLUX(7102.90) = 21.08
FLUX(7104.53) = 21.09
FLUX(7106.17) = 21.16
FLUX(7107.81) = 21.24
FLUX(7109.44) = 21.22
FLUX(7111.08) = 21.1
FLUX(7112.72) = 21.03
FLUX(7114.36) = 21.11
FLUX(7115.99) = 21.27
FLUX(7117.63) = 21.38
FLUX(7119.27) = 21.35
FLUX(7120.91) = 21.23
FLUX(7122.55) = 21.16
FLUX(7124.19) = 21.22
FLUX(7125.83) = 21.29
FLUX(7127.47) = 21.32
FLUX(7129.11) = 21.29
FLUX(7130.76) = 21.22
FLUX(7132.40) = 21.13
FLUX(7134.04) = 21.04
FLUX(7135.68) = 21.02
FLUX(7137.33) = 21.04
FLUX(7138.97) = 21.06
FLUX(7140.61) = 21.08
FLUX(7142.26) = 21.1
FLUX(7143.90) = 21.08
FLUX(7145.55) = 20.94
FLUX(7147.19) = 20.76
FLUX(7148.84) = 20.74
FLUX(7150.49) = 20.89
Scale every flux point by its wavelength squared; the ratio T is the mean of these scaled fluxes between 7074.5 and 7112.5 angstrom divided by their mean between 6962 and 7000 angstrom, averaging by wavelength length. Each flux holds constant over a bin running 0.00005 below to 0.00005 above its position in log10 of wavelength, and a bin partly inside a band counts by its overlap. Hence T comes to 1.03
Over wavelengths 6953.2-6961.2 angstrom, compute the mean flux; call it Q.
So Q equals 21.7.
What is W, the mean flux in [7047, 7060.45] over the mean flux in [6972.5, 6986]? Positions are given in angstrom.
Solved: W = 1.0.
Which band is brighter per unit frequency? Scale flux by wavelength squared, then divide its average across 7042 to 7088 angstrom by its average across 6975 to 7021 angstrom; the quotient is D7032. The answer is 1.0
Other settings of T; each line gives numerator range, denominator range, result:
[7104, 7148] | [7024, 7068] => 1.01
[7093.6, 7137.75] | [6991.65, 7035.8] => 1.02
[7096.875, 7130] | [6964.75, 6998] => 1.02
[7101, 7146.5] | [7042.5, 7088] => 1.01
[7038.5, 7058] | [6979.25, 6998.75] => 1.01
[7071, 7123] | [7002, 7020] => 1.02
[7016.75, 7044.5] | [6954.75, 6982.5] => 1.00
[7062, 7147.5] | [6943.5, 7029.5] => 1.02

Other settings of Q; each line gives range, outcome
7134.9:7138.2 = 21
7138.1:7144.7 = 21.1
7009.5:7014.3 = 21.6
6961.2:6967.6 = 21.8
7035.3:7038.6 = 21.3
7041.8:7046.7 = 21.4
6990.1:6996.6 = 21.6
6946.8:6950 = 21.9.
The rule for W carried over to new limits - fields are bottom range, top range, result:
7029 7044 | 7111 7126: 0.99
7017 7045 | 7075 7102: 1.01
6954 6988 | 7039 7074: 0.99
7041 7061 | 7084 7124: 0.99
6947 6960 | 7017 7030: 0.97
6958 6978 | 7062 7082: 0.99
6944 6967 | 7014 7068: 0.98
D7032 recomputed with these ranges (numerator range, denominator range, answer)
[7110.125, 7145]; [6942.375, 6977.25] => 1.03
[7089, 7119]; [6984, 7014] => 1.02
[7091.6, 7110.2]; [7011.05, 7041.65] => 1.02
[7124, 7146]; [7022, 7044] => 1.02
